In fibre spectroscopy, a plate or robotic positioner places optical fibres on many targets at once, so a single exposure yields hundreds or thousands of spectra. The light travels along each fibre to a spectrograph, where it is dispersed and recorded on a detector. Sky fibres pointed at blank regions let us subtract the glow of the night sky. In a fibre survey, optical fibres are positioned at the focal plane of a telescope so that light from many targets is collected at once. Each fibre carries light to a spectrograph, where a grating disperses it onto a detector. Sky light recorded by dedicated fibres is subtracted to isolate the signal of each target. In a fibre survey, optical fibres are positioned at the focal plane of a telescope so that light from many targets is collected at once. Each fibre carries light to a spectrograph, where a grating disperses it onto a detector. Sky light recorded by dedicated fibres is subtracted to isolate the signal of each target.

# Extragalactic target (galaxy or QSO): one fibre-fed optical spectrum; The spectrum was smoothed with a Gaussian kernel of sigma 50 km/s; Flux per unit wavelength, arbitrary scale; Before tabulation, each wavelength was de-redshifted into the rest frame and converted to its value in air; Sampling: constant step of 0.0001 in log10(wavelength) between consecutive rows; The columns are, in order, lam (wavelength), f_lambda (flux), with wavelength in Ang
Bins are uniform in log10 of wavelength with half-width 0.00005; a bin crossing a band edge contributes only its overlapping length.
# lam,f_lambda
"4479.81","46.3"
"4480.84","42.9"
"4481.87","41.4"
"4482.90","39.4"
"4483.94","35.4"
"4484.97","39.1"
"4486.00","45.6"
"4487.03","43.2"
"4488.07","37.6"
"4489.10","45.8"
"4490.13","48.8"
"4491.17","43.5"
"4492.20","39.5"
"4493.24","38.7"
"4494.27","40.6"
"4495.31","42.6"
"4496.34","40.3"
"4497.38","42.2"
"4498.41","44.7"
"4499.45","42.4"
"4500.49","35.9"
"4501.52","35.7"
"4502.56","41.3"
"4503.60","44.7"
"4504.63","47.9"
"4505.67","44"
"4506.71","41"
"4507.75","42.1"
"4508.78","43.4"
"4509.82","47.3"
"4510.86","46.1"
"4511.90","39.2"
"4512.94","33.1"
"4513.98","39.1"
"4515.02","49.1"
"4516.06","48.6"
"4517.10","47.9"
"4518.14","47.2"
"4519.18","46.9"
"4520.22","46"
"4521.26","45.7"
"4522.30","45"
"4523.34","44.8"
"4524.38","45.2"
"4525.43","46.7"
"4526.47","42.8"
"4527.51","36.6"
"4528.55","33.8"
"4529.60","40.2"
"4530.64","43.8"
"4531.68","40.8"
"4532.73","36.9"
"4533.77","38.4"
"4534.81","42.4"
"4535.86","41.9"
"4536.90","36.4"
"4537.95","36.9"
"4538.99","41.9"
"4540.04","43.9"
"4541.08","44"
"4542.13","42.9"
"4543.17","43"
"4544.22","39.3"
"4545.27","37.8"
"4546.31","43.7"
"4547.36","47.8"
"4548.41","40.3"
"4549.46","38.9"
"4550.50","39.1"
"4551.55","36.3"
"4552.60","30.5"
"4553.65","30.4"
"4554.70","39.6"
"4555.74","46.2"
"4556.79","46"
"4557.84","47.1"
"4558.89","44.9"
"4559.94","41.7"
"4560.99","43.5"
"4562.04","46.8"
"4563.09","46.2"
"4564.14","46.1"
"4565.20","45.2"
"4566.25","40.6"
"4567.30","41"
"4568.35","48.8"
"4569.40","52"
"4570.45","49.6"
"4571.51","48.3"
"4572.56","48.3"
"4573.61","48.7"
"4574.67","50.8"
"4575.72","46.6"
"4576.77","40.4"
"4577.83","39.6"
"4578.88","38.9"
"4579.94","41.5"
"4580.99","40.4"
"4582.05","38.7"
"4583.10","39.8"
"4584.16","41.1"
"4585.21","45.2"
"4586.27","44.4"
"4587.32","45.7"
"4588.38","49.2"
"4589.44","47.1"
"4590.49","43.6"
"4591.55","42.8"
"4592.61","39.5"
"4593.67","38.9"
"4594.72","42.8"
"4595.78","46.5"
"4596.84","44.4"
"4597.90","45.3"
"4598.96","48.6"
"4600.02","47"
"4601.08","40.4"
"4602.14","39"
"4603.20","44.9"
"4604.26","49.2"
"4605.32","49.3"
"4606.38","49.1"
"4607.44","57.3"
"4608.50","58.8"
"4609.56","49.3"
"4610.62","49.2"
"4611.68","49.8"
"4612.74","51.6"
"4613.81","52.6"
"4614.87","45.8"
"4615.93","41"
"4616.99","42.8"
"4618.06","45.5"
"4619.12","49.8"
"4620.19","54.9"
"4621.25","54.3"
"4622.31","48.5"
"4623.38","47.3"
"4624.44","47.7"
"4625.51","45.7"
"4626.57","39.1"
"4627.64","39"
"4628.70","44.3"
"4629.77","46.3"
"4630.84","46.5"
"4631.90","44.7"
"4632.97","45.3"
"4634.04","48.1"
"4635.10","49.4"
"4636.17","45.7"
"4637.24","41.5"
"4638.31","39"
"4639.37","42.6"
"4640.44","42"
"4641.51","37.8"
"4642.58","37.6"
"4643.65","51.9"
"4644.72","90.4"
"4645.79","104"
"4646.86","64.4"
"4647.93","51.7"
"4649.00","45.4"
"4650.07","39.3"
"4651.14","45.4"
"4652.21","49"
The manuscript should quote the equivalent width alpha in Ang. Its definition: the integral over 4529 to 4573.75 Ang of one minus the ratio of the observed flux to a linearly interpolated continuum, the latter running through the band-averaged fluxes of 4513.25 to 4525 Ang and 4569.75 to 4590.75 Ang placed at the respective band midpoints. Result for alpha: 2.6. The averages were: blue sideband 45.7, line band 42.5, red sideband 44.5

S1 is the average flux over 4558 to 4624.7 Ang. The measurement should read 46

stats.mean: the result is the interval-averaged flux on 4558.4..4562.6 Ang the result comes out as 44.2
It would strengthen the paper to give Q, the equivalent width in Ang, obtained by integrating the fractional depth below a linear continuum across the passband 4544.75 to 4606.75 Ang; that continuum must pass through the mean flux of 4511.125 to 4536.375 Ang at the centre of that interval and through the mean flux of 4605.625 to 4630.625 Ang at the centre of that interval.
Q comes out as 2.8 Ang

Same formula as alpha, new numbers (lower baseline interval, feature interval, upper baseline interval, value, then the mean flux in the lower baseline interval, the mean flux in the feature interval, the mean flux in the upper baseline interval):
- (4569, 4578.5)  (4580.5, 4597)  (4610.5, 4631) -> 1.4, 46.9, 43.1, 47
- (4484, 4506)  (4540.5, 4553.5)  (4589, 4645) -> 1.2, 42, 40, 46.6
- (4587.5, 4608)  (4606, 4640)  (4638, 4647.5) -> 2.9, 45.5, 47.2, 57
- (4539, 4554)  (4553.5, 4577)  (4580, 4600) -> -2.2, 40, 45.5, 43.6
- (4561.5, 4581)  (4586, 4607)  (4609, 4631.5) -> 0.6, 45.4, 44.9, 47.2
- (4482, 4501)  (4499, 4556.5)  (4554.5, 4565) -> 2.1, 41.4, 41.7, 45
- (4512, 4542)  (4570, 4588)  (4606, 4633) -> 0.6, 42.3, 44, 48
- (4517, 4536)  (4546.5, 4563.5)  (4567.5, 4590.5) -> 0.9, 42.7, 41.6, 44.9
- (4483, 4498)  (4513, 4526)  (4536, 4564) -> -1.3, 41.6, 45.5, 41.4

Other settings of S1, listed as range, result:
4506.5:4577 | 43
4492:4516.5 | 42.1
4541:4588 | 43.1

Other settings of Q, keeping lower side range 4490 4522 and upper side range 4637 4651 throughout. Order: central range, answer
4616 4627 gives 0.85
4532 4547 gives 1.55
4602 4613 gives 0.05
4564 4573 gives 0.16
